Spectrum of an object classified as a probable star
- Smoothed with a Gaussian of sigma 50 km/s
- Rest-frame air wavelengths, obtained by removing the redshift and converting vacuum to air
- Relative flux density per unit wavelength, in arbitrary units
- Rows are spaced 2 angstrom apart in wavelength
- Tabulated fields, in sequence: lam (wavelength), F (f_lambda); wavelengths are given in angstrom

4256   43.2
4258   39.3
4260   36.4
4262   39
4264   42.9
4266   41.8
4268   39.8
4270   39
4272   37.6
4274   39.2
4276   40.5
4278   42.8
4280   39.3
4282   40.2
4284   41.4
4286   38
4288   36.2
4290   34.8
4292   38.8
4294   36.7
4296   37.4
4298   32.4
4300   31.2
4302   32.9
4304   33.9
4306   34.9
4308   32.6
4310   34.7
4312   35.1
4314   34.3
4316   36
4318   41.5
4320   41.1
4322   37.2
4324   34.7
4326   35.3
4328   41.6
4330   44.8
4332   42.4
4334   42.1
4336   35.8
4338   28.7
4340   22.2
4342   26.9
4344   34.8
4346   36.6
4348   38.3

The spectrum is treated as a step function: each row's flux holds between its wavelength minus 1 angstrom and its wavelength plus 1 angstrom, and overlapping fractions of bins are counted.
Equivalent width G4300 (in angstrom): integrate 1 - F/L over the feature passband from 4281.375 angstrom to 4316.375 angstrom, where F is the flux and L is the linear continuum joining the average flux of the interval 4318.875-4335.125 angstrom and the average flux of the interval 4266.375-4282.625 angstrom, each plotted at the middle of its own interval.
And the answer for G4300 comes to 3.77 angstrom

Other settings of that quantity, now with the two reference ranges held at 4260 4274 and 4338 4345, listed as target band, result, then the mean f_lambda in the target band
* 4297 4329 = -3.19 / 35.6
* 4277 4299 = -0.93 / 38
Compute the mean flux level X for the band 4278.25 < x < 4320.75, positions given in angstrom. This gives 36.4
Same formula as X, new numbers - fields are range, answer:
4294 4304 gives 33.8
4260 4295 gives 39.2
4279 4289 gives 39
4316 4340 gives 37.9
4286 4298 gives 36.5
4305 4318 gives 35.1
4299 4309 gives 33.1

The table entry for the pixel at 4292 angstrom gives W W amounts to 38.8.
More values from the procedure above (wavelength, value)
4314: 34.3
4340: 22.2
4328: 41.6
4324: 34.7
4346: 36.6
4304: 33.9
